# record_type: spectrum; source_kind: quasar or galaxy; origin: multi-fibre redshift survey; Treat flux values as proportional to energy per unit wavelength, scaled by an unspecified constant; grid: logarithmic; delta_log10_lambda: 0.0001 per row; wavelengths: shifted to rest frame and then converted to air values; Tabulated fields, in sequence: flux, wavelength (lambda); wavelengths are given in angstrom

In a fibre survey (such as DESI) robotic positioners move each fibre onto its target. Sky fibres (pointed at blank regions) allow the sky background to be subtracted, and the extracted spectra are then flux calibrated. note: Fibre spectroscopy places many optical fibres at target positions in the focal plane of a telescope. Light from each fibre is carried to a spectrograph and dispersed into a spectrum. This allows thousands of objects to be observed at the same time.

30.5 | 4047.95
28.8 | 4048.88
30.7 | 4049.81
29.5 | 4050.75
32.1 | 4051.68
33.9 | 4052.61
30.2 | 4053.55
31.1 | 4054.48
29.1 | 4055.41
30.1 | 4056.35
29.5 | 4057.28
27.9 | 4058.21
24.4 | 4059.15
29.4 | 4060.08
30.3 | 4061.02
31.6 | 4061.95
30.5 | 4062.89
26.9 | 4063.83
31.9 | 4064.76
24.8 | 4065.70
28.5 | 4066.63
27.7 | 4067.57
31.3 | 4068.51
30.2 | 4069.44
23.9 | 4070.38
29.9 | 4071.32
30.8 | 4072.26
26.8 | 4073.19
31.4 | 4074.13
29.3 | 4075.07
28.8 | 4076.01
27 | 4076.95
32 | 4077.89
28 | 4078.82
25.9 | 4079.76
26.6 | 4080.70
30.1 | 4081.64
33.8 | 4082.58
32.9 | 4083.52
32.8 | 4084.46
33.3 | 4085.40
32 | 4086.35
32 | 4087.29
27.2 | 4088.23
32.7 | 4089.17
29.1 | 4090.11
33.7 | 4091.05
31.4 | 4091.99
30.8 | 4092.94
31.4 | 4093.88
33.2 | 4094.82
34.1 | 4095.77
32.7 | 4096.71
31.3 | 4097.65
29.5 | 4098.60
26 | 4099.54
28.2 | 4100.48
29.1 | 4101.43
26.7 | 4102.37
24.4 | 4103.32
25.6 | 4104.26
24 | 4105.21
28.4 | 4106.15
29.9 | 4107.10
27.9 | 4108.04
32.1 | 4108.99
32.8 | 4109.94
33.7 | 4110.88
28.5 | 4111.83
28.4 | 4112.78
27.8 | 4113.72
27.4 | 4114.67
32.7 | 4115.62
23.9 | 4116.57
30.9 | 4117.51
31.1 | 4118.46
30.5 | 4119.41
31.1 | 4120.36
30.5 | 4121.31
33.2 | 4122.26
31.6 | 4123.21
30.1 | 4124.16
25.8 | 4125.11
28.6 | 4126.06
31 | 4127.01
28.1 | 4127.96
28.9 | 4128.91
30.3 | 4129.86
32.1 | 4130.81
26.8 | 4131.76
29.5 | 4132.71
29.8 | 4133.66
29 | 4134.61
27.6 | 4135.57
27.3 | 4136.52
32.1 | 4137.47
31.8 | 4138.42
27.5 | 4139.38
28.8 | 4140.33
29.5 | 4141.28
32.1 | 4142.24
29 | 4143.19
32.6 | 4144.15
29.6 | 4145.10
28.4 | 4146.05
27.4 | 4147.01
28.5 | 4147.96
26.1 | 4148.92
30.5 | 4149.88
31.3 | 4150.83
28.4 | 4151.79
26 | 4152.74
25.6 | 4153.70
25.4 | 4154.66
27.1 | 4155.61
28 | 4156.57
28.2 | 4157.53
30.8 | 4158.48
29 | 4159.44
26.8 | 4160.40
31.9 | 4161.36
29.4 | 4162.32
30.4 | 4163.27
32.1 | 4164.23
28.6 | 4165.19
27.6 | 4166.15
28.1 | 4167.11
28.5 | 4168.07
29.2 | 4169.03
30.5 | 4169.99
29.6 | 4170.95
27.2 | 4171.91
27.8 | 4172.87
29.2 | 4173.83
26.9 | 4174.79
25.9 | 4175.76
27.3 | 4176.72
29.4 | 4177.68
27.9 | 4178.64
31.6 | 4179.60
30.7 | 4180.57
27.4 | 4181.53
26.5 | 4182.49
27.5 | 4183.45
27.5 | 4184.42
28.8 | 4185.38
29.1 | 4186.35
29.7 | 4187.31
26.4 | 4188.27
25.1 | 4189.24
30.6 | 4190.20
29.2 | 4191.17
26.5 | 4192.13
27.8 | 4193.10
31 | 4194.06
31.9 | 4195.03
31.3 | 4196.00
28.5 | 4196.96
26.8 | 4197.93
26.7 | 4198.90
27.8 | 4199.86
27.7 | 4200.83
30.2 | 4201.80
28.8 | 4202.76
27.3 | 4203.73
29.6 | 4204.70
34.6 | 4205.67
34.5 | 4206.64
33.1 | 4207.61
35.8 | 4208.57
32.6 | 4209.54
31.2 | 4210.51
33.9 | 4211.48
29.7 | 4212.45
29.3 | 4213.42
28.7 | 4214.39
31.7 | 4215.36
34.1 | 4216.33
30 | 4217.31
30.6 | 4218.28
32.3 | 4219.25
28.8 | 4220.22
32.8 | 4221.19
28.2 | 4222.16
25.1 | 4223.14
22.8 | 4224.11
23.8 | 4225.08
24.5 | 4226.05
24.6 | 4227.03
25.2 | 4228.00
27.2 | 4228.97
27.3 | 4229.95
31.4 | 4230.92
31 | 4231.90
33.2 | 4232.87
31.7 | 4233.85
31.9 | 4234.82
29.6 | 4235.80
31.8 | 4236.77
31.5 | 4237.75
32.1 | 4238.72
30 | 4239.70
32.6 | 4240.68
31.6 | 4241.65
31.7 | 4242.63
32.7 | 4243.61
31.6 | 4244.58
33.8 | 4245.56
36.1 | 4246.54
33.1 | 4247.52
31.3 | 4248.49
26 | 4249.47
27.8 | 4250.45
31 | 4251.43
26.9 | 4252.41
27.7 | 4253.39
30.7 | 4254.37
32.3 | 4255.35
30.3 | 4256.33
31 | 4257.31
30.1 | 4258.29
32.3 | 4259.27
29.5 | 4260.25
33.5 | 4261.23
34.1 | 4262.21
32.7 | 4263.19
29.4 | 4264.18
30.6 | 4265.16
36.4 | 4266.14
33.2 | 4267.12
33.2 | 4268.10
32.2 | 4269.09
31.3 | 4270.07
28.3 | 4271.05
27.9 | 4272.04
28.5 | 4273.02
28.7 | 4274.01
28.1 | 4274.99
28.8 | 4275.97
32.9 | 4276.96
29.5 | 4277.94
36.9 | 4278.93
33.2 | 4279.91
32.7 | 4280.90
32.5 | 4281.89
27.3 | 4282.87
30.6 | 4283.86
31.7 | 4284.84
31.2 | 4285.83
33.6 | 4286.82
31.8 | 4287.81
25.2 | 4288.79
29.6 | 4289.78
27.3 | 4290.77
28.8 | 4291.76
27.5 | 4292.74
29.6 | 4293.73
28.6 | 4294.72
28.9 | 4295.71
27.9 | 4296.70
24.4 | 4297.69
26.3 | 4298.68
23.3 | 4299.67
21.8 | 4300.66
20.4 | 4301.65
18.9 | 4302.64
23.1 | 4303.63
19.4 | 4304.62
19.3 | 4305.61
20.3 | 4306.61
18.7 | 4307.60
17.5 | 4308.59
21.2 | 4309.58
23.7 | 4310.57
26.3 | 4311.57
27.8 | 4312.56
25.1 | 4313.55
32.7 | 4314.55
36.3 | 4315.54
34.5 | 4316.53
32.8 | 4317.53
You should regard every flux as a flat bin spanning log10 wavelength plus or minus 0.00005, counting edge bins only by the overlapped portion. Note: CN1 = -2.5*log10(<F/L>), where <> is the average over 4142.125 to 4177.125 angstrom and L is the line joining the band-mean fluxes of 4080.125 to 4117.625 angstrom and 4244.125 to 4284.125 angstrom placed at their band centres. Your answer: 0.06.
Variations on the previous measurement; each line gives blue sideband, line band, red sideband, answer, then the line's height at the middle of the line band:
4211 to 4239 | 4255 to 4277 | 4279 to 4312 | -0.13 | 27.6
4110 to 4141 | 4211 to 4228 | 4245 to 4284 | 0.07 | 30.6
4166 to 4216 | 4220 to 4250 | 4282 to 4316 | -0.07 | 28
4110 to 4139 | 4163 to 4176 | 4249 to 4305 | 0.03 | 29.6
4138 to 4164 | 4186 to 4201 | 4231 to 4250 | 0.06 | 30.3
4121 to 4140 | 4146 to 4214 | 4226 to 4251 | 0.04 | 30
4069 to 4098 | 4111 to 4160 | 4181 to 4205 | 0.01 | 29.5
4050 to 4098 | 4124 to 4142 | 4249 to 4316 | 0.02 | 29.6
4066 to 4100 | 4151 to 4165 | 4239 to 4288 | 0.08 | 30.6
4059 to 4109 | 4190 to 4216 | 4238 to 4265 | 0.02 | 30.7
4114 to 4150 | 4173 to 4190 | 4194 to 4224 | 0.07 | 30.1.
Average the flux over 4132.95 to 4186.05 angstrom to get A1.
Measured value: 28.8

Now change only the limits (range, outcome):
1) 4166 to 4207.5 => 28.8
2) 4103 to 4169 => 29.1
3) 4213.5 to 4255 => 29.9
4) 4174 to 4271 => 30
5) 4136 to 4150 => 29.4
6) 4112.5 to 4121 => 29.4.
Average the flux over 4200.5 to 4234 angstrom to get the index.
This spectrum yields 29.8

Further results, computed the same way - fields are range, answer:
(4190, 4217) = 30.4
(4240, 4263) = 31.2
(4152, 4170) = 28.5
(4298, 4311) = 21.1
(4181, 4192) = 28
